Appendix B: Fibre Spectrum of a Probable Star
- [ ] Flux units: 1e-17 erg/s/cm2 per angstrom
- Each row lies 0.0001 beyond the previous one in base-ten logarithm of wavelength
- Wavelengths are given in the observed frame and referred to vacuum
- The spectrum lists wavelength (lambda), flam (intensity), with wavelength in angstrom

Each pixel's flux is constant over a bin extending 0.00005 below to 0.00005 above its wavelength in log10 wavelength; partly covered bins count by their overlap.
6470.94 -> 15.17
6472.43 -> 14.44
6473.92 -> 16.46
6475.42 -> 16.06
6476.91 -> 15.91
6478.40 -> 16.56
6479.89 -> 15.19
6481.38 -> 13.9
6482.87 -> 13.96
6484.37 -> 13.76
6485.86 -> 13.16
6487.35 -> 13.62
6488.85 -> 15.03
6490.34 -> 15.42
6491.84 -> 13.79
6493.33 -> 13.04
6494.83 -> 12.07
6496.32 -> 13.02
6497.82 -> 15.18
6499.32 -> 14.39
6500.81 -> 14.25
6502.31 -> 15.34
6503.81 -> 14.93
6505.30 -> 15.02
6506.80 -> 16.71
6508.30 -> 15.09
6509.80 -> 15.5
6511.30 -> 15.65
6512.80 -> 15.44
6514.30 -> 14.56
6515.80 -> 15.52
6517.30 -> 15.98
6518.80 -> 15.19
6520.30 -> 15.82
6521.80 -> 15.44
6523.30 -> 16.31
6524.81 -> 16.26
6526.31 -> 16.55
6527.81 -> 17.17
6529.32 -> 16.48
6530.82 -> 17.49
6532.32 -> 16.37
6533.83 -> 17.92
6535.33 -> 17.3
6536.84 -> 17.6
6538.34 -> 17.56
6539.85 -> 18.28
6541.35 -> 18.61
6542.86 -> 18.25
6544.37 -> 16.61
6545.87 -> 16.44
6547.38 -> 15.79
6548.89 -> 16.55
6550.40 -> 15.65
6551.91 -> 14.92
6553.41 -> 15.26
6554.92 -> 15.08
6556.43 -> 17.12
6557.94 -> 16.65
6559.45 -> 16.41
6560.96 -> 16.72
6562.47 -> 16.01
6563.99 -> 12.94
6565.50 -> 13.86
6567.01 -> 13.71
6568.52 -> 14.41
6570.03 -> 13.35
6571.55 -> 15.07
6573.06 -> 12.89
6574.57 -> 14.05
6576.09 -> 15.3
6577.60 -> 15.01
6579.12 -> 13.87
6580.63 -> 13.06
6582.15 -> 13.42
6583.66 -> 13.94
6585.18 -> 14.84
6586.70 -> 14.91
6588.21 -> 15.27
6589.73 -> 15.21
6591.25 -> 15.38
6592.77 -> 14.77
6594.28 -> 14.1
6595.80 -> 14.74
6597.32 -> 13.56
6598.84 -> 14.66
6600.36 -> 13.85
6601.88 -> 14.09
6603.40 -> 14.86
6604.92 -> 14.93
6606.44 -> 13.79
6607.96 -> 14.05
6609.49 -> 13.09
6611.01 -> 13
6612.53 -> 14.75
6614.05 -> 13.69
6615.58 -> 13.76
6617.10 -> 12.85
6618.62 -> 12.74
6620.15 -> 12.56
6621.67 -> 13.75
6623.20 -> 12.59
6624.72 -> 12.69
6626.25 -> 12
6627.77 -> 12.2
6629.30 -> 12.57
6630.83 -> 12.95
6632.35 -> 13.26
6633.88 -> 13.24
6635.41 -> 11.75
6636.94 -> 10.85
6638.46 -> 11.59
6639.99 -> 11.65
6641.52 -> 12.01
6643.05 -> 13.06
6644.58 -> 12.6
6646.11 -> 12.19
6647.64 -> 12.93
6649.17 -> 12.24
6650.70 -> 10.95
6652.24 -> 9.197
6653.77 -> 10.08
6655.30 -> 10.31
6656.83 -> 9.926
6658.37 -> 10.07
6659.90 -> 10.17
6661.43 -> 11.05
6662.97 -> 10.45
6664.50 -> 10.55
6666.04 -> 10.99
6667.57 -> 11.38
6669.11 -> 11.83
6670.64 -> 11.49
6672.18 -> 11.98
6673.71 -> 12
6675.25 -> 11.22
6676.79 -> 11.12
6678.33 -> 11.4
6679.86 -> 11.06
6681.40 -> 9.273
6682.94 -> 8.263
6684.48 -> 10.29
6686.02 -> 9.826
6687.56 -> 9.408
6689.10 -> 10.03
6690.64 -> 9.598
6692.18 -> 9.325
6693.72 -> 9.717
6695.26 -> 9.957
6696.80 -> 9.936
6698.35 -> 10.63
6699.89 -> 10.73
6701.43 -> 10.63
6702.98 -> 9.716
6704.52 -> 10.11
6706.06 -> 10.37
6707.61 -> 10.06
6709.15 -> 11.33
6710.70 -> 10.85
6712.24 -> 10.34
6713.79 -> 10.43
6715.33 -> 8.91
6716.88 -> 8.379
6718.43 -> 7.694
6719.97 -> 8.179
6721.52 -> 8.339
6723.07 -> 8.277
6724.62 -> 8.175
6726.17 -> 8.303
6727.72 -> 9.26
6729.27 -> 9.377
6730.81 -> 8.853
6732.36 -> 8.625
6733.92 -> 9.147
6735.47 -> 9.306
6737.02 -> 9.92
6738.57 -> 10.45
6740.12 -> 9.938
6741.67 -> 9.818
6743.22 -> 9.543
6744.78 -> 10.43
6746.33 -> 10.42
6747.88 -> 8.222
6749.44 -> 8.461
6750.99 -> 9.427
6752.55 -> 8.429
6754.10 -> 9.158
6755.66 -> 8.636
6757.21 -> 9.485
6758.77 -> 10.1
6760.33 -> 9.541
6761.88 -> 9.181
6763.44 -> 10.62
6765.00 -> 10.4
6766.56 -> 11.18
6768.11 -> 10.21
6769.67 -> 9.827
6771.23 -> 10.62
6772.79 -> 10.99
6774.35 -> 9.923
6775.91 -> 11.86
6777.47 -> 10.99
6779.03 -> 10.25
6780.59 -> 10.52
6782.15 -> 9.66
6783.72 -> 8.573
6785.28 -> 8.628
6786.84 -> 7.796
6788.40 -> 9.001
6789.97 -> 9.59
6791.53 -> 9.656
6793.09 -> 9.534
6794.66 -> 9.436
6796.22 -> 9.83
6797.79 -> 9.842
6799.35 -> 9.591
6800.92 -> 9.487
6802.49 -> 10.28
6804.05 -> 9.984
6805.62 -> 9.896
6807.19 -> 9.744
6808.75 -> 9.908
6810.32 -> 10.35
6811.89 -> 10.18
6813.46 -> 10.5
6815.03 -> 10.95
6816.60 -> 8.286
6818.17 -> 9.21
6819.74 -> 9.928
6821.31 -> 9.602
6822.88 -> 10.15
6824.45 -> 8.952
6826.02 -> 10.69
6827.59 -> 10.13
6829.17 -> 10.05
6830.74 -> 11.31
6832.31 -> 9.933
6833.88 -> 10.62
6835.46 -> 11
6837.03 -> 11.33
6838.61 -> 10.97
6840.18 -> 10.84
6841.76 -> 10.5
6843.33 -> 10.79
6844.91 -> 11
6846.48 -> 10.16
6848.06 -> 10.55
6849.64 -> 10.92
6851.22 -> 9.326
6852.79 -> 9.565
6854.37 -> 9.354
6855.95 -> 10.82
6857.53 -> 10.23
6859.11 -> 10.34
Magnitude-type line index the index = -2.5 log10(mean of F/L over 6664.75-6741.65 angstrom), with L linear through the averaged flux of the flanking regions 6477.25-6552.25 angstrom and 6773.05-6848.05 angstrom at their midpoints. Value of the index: 0.21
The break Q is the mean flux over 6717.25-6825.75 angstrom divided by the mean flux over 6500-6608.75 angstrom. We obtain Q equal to 0.62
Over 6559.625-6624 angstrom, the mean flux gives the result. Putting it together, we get 14.1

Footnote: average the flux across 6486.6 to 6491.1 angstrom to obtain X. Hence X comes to 14.7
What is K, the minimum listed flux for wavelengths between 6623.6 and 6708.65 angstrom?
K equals 8.263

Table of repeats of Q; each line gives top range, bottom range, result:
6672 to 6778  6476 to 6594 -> 0.64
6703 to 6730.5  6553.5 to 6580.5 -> 0.63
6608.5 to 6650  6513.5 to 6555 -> 0.77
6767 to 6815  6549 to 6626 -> 0.69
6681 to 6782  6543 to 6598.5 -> 0.65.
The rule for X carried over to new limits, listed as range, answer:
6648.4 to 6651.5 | 11.6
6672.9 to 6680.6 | 11.4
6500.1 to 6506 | 14.9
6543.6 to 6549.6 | 16.3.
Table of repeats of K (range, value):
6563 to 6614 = 12.89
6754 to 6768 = 8.636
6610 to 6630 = 12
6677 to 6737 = 7.694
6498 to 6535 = 14.25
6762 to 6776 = 9.827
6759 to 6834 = 7.796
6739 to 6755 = 8.222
